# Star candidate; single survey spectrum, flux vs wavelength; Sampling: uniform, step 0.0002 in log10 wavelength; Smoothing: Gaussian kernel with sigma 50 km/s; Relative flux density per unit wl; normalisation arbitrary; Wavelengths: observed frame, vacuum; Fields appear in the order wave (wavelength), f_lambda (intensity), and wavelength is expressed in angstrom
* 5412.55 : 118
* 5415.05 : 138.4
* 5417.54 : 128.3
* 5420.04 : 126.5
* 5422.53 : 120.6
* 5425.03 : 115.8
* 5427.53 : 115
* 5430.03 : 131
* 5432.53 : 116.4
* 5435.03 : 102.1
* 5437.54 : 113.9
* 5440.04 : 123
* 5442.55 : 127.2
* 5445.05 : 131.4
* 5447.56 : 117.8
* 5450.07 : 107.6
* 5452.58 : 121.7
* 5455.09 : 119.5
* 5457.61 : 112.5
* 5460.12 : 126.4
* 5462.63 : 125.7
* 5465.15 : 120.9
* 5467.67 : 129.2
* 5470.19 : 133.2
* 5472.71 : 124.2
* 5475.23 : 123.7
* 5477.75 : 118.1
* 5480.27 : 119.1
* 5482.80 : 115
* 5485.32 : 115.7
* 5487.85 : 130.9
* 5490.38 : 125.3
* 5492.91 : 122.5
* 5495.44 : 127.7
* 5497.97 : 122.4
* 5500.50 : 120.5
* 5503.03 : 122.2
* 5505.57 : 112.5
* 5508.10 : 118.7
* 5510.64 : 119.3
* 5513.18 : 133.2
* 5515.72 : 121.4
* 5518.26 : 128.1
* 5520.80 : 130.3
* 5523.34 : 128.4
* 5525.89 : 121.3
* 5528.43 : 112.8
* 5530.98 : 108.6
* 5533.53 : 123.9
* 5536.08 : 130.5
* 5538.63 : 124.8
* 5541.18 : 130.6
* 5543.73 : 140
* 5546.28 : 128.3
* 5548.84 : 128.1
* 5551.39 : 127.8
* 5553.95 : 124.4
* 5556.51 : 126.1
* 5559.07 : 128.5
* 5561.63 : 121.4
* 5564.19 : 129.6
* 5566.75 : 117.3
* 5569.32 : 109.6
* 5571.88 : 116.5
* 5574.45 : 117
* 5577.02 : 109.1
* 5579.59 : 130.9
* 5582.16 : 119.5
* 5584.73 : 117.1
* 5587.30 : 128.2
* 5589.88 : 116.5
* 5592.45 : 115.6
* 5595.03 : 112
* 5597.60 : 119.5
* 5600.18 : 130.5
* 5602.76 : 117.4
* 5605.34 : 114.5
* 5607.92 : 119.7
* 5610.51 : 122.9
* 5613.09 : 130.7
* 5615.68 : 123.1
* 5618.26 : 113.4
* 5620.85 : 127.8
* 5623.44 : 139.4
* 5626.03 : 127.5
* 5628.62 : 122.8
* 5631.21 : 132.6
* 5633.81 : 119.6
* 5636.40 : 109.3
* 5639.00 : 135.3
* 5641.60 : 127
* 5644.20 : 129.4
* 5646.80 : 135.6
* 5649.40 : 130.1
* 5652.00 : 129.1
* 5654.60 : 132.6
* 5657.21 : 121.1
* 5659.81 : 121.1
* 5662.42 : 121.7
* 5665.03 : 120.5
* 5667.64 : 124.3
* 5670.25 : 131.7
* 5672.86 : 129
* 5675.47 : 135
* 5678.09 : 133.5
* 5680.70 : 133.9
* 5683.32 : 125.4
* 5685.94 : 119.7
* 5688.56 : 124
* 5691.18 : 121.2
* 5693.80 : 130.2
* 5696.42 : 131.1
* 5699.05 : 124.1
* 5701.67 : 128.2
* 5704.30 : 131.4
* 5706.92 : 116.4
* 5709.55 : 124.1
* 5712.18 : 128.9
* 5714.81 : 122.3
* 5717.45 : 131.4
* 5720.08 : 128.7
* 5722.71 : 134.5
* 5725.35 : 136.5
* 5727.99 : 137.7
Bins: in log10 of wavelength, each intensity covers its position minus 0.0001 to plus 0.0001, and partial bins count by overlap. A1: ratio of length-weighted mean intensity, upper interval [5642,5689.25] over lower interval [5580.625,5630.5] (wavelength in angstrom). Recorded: 1.04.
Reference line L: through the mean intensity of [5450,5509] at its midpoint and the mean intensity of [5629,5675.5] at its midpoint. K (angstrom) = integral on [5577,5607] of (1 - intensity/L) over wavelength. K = 1.3 angstrom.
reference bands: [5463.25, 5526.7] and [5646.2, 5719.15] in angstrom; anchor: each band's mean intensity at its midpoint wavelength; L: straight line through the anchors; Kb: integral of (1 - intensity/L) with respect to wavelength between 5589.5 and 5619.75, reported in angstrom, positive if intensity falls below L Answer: 1.4 angstrom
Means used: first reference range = 123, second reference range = 127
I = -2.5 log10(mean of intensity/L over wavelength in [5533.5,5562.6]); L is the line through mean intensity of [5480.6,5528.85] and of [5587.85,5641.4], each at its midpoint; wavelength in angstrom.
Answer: -0.047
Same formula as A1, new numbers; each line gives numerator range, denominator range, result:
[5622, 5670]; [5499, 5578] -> 1.03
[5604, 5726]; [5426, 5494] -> 1.05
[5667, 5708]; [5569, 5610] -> 1.08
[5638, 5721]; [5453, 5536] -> 1.04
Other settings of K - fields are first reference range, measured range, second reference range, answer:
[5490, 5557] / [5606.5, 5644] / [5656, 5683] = 0.34 angstrom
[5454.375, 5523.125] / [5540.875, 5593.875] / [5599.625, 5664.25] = 0.63 angstrom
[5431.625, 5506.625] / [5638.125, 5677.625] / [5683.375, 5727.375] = -0.74 angstrom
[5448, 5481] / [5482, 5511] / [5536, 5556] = 0.78 angstrom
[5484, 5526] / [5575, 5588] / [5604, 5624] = 0.32 angstrom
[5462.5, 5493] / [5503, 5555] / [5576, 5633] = -0.72 angstrom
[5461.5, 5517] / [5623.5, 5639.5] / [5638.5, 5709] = 0.15 angstrom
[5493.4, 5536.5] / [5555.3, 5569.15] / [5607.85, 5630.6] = 0.06 angstrom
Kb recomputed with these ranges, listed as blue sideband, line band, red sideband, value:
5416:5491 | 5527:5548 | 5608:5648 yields -0.2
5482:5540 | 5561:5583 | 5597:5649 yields 0.9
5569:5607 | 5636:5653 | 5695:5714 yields -0.9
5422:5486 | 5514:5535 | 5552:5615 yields -0.3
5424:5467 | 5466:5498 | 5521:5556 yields -0.5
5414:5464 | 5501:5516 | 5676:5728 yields 0.2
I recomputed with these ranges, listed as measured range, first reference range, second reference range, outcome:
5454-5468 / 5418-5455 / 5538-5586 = -0.015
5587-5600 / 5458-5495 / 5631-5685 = 0.065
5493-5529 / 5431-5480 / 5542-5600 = -0.014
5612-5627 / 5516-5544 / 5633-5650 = -0.005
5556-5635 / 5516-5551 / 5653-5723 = 0.039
